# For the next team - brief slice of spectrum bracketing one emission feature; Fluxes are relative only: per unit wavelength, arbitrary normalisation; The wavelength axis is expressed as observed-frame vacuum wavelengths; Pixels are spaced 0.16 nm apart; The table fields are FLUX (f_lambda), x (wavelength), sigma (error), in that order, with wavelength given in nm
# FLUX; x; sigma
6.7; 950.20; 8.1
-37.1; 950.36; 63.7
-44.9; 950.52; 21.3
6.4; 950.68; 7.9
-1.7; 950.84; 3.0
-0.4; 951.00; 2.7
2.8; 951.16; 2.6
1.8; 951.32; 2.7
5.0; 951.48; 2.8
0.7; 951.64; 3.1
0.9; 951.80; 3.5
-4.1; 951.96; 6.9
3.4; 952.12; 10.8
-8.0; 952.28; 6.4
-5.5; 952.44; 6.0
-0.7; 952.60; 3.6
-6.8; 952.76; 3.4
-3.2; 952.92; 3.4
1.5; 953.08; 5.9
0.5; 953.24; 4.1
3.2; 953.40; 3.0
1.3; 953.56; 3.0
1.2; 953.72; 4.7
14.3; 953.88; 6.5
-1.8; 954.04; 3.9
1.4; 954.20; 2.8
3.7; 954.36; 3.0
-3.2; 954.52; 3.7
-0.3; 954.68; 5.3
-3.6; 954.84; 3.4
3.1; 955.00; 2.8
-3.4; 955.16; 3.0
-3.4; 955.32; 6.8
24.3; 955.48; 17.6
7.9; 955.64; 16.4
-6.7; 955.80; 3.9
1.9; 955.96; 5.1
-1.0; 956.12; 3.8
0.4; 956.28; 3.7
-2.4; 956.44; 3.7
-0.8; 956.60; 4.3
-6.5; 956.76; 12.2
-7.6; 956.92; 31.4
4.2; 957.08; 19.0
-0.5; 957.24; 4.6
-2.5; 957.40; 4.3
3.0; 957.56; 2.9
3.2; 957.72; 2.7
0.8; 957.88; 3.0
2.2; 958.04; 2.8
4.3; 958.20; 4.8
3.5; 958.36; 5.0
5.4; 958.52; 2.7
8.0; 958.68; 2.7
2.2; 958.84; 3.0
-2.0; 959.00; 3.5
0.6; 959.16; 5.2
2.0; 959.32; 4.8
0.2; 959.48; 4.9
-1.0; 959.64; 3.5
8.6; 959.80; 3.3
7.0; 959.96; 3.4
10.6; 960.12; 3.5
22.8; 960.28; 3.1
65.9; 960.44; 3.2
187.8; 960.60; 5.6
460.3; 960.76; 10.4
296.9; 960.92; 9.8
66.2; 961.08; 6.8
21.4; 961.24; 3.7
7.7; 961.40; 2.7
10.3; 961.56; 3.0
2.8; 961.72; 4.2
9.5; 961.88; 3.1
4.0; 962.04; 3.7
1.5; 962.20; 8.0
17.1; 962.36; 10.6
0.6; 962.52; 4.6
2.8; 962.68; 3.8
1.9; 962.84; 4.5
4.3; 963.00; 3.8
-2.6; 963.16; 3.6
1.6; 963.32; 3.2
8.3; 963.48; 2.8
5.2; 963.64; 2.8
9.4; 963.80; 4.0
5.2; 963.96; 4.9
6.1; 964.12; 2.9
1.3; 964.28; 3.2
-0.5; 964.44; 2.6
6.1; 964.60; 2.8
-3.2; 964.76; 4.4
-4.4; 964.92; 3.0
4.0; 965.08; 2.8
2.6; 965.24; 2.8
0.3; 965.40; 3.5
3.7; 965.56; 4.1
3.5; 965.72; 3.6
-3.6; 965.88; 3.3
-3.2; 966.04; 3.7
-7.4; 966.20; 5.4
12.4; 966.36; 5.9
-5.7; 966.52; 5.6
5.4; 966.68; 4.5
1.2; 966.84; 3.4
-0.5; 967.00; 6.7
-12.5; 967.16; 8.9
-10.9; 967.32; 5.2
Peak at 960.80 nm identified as H-alpha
